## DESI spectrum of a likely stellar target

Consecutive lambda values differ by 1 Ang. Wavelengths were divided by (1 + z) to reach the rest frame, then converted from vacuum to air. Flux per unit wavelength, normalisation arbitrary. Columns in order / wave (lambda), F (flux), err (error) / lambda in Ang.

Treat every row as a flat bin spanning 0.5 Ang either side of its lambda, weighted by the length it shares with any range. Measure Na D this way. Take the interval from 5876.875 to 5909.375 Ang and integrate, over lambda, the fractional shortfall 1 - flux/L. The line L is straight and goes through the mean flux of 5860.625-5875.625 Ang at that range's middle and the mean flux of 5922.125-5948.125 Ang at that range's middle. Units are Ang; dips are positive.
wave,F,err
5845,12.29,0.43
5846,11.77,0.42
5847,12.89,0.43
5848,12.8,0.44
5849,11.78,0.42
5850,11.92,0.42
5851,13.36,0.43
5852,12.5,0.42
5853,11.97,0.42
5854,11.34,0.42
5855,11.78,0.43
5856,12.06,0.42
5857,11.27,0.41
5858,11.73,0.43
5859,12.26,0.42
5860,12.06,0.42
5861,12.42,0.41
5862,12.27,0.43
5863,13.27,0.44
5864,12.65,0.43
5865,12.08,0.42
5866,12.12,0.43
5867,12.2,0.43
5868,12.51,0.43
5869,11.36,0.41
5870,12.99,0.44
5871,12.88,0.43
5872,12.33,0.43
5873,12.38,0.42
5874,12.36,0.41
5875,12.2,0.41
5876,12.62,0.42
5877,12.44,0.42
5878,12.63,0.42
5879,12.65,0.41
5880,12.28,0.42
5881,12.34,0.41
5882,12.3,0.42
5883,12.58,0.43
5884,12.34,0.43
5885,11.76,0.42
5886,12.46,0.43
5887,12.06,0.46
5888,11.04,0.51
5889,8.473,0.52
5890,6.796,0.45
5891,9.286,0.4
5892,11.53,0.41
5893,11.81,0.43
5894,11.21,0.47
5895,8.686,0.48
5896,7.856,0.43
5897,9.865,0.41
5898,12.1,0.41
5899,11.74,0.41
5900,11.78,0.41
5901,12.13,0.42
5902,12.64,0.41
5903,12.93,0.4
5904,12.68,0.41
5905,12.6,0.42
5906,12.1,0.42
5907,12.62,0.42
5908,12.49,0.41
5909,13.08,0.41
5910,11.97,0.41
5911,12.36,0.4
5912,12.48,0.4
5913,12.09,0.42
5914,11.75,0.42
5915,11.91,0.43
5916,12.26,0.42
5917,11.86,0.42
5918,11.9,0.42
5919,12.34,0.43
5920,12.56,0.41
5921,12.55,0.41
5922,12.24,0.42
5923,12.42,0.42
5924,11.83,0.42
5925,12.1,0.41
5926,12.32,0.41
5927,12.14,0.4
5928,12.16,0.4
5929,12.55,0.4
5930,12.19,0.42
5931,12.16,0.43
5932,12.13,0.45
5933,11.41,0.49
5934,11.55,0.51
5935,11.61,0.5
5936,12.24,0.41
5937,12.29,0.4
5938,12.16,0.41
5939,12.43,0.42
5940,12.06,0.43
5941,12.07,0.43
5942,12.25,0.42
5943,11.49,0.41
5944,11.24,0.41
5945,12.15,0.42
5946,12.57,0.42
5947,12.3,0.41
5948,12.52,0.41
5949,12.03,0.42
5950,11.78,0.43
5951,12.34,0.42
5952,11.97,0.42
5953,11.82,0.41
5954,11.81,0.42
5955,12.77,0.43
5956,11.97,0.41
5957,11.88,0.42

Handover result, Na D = 1.97 Ang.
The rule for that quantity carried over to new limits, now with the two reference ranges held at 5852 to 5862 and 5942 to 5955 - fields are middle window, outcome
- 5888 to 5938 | 1.2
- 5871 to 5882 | -0.4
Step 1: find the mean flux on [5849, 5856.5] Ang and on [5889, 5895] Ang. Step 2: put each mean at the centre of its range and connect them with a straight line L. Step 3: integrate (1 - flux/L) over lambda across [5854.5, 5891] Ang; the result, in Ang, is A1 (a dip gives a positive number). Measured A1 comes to -3.3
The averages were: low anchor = 12.1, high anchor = 9.87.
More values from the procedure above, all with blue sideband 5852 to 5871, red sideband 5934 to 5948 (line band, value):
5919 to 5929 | -0.16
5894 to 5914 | 0.54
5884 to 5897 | 1.94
